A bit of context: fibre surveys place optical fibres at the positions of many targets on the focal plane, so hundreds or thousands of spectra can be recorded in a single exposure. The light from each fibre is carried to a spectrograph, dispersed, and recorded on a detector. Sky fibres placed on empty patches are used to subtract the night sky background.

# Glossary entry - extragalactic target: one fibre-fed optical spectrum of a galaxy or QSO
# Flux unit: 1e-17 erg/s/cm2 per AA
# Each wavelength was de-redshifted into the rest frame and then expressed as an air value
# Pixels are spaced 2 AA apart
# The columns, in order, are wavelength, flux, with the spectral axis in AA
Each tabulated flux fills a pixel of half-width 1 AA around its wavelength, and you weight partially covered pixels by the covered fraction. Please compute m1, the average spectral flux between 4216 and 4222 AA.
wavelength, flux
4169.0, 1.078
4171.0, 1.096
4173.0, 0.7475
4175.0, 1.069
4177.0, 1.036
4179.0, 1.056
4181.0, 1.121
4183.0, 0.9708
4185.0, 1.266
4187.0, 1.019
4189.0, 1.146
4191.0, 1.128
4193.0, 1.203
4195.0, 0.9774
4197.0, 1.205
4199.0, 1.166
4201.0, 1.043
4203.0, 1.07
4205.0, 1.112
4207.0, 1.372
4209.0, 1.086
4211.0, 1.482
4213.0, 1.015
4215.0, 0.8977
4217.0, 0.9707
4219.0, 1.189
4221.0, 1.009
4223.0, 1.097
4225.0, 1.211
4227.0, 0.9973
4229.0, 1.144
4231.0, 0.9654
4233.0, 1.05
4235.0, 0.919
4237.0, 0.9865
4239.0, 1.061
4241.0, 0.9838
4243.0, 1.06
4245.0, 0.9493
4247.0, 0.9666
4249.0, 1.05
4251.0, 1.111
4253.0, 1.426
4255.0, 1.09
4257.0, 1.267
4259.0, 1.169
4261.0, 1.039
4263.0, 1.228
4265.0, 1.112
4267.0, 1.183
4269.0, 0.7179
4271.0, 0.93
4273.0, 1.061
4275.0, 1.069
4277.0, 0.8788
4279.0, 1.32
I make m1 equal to 1.06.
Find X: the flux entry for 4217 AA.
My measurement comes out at 0.9707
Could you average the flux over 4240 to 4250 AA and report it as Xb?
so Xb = 1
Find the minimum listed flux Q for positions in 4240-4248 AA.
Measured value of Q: 0.9493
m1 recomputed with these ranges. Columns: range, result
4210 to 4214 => 1.25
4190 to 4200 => 1.14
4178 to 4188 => 1.09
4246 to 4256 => 1.13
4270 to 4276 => 1.02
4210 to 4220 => 1.11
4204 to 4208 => 1.24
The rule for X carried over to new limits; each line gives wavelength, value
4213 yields 1.015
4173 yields 0.7475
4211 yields 1.482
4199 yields 1.166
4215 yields 0.8977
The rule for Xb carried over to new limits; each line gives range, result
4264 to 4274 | 1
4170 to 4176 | 0.971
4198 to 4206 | 1.1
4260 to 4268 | 1.14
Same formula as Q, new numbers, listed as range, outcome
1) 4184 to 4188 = 1.019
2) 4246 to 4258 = 0.9666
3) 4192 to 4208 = 0.9774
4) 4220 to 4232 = 0.9654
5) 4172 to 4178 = 0.7475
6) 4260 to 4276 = 0.7179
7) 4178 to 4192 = 0.9708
